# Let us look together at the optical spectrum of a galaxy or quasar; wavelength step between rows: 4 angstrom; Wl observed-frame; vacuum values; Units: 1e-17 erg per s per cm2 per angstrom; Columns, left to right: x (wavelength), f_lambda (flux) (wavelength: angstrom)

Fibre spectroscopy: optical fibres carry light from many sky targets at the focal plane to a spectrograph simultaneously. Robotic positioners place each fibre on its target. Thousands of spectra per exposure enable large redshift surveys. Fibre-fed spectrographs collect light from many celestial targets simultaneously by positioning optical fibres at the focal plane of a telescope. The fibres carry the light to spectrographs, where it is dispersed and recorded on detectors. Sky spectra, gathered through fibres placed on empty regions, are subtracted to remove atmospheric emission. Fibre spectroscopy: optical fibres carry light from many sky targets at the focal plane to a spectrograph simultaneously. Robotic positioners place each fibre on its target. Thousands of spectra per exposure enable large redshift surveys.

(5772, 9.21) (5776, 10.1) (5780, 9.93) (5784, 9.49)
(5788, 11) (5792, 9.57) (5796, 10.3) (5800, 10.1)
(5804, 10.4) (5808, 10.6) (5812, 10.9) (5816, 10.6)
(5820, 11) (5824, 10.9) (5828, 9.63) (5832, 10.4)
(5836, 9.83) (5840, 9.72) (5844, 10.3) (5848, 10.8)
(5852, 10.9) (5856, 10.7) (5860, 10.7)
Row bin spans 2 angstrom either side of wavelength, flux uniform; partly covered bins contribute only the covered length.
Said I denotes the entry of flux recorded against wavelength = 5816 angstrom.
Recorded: 10.6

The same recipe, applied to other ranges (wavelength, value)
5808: 10.6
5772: 9.21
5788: 11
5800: 10.1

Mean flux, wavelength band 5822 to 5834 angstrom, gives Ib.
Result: 10.3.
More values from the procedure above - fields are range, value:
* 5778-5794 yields 10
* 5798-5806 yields 10.2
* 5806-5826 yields 10.8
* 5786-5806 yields 10.3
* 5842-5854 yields 10.7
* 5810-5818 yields 10.8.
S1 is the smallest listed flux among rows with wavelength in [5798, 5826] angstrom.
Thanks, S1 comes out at 10.1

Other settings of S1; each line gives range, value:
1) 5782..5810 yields 9.49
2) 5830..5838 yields 9.83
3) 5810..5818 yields 10.6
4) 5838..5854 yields 9.72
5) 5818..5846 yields 9.63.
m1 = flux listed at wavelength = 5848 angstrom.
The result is 10.8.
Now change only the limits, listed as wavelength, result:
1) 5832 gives 10.4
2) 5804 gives 10.4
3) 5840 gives 9.72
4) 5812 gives 10.9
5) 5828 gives 9.63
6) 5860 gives 10.7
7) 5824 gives 10.9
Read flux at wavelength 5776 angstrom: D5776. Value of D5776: 10.1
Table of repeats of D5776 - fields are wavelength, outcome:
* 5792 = 9.57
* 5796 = 10.3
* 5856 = 10.7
